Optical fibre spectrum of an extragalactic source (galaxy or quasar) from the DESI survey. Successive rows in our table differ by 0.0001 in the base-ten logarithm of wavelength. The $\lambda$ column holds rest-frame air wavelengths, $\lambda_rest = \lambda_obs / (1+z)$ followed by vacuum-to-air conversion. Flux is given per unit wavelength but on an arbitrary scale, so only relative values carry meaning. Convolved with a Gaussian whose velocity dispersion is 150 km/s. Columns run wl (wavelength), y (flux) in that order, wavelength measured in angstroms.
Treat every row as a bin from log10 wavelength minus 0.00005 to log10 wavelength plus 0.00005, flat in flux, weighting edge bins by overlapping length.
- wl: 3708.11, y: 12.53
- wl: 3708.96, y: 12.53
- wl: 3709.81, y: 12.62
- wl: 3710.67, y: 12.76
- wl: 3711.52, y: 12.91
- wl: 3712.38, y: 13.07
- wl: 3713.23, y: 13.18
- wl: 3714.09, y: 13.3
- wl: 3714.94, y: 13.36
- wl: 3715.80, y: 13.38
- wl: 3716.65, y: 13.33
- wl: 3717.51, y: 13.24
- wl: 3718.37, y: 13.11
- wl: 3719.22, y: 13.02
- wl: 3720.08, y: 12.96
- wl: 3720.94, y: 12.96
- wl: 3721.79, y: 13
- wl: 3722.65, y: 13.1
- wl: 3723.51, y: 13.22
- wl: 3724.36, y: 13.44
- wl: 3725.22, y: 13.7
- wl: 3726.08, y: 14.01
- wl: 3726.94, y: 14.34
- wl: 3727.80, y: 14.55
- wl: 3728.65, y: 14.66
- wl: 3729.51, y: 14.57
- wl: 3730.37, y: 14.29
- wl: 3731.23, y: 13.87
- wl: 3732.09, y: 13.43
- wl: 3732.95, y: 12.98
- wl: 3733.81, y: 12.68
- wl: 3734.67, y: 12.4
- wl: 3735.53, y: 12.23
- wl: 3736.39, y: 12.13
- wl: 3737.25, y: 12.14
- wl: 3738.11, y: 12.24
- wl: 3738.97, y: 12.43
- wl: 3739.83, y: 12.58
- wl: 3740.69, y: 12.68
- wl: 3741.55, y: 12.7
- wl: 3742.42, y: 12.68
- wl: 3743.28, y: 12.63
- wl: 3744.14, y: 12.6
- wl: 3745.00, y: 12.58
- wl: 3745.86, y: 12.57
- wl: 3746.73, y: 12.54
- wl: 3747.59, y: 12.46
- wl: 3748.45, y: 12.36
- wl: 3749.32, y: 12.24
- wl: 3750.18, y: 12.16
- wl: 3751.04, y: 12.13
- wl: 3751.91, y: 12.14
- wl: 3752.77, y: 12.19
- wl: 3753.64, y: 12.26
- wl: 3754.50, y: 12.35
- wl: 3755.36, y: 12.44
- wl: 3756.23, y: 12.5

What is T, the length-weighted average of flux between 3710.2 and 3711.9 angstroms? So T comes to 12.8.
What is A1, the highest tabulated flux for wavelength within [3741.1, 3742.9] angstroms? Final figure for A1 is 12.7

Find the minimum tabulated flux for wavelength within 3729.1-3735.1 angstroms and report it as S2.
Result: 12.4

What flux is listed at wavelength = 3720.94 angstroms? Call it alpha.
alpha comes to 12.96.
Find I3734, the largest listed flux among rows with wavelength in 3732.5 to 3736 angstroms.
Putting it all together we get 12.98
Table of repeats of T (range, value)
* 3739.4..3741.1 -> 12.6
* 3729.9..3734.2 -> 13.5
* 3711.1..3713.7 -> 13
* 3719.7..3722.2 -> 13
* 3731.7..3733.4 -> 13.2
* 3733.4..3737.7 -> 12.3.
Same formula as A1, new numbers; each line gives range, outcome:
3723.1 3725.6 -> 13.7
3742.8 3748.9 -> 12.63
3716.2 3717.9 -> 13.33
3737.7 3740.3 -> 12.58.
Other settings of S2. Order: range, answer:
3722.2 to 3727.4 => 13.1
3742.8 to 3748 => 12.46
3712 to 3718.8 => 13.07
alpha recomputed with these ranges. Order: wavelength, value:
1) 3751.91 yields 12.14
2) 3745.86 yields 12.57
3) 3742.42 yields 12.68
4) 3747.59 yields 12.46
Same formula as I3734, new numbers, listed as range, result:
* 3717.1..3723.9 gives 13.24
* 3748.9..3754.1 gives 12.26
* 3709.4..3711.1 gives 12.76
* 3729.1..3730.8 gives 14.57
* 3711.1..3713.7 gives 13.18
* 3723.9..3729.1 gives 14.66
